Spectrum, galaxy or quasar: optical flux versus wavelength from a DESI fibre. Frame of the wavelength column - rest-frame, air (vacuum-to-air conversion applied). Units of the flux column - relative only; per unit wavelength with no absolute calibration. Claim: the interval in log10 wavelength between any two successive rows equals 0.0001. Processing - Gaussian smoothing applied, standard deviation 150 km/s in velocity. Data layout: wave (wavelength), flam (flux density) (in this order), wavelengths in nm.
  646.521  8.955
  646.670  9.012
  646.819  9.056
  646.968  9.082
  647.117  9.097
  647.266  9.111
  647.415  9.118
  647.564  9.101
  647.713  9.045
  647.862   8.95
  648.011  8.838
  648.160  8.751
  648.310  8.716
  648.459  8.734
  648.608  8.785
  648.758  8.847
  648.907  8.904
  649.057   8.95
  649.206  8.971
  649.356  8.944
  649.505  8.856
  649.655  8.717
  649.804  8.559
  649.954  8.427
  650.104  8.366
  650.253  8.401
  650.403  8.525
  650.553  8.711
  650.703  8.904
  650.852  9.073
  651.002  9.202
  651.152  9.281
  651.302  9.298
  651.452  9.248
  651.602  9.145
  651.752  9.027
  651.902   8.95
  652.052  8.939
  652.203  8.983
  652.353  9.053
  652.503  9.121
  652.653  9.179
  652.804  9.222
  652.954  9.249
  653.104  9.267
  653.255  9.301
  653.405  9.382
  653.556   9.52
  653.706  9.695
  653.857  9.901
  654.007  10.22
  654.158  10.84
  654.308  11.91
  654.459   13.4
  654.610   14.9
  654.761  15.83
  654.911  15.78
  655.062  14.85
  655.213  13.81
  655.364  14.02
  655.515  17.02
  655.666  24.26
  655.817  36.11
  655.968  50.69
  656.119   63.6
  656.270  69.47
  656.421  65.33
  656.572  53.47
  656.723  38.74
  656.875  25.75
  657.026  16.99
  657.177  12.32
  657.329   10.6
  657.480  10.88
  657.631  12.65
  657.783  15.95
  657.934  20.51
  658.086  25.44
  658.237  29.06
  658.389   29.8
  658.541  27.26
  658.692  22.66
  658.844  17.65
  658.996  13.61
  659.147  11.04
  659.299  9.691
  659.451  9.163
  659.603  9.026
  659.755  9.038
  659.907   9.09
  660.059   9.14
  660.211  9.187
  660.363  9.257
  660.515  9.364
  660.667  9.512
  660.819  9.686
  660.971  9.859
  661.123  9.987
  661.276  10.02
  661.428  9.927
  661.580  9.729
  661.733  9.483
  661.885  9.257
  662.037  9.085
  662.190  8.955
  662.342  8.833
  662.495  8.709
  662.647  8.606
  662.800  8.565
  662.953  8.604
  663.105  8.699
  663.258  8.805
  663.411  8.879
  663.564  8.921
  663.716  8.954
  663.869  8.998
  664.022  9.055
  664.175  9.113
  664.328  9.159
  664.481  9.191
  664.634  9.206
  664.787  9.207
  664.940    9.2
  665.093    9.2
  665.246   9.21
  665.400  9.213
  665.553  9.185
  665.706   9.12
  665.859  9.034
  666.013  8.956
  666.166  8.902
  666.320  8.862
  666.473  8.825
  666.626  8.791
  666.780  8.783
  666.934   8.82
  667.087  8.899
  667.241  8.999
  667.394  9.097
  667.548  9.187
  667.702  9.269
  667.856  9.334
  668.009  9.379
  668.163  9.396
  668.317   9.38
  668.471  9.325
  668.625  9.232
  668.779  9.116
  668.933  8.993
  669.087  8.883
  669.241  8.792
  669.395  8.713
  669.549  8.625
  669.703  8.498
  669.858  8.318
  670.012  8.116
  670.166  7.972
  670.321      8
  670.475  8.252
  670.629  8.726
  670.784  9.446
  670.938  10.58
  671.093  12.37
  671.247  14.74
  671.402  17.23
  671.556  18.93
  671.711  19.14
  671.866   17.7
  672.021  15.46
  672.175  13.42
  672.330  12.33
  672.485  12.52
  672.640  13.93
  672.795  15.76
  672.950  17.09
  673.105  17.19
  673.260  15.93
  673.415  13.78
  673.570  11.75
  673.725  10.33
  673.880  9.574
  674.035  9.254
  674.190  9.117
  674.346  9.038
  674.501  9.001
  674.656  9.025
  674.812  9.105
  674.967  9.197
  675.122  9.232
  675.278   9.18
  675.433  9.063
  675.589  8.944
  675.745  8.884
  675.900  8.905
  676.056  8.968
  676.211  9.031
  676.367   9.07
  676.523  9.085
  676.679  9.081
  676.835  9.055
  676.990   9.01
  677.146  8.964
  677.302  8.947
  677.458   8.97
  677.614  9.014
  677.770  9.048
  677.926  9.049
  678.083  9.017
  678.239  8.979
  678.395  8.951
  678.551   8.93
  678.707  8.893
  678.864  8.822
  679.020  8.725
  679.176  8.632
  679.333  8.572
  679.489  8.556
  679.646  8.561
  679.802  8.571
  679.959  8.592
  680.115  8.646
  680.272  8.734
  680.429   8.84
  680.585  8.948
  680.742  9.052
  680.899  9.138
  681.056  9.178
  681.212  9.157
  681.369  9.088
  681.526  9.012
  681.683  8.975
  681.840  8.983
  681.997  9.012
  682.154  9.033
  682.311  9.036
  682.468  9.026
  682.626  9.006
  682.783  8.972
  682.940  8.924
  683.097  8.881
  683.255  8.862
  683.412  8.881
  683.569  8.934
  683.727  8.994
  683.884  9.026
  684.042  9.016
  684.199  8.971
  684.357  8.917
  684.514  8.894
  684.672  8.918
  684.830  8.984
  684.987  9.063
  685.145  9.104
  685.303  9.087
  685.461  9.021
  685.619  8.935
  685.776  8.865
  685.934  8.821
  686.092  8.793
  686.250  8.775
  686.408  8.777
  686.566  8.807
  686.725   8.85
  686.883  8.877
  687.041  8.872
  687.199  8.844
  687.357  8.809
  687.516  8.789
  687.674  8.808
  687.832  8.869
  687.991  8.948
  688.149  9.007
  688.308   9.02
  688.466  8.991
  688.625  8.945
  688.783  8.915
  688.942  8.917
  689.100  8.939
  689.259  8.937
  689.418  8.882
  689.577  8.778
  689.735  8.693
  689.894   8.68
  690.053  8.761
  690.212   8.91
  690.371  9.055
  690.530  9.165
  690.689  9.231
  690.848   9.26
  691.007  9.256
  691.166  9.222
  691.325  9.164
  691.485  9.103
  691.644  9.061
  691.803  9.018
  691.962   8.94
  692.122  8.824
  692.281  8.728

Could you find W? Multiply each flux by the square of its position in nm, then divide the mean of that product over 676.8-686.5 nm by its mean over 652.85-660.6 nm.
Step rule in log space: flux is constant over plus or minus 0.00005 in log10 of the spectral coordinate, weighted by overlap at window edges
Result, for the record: 0.49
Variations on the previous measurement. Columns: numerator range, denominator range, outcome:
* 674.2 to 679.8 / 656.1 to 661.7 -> 0.48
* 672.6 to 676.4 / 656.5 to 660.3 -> 0.62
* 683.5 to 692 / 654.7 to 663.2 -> 0.53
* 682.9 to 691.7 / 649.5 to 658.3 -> 0.57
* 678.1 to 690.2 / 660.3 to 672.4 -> 0.95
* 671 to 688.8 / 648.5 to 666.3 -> 0.77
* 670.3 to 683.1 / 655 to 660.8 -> 0.49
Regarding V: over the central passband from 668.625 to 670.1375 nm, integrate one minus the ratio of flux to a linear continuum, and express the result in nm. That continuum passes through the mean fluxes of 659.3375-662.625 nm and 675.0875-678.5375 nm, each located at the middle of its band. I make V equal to 0.08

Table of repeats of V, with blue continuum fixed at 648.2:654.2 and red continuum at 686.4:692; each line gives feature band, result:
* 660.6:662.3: -0.101 nm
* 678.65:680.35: 0.061 nm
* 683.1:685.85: 0.000 nm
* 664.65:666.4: -0.015 nm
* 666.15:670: 0.024 nm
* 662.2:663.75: 0.047 nm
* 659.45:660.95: -0.038 nm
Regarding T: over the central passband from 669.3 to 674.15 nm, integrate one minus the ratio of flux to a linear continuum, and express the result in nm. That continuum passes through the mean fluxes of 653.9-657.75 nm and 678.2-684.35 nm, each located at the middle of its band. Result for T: 0.851 nm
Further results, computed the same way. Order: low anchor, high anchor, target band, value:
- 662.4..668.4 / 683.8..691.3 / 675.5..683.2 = 0.03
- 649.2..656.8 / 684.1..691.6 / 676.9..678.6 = 0.33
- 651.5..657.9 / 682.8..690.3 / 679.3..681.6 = 0.43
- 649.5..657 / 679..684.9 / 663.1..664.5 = 0.51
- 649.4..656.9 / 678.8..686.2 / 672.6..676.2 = 0.09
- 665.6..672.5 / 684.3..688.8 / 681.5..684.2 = 0.07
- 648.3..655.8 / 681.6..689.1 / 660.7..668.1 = 0.64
